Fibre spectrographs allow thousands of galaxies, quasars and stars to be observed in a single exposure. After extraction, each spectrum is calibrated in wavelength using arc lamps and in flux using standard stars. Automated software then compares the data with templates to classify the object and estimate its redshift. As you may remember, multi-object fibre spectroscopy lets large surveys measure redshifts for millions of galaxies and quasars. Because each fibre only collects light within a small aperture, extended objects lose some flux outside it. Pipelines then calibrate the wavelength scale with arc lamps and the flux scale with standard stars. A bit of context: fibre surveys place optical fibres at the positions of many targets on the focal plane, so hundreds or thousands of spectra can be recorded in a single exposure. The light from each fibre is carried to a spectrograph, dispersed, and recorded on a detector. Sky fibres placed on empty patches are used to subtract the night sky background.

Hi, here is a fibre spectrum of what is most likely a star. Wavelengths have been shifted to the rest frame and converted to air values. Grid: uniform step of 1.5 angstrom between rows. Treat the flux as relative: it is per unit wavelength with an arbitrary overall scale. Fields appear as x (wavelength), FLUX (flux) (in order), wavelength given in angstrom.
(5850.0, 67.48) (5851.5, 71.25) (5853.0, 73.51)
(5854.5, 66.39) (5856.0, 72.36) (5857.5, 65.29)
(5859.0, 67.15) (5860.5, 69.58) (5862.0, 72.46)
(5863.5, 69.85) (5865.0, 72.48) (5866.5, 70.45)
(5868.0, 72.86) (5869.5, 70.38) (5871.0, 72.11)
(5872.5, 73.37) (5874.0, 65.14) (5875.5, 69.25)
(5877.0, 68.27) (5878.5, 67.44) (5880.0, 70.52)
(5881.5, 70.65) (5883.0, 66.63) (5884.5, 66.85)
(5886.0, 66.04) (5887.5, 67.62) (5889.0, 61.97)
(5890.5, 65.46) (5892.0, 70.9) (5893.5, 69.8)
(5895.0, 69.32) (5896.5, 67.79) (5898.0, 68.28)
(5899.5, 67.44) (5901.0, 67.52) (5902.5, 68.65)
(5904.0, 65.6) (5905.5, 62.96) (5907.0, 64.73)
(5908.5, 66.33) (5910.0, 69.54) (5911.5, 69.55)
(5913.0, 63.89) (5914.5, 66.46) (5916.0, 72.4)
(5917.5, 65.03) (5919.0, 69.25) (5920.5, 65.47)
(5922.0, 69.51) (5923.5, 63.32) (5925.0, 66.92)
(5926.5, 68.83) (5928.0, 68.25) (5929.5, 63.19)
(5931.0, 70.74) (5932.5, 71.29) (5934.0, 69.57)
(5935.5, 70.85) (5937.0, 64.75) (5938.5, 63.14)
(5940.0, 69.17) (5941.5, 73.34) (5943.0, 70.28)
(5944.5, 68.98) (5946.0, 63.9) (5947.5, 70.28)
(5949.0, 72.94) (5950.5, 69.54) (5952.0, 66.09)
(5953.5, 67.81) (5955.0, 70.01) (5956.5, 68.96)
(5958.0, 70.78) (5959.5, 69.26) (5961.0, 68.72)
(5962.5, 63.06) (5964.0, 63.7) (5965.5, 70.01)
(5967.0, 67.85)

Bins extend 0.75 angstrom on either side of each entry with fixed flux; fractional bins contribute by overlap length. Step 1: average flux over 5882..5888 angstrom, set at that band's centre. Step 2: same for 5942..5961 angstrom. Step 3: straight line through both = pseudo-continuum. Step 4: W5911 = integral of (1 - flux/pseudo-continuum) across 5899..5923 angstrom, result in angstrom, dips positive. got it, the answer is 0.2 angstrom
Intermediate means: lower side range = 66.9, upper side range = 69.1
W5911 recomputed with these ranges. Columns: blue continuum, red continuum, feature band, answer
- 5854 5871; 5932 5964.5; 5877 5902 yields 0.64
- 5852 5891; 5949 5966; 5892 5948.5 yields 0.62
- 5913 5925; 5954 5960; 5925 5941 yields 0.01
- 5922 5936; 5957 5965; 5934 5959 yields -0.44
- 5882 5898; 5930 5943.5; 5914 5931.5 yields 0.30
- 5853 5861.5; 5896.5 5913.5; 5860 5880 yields -0.60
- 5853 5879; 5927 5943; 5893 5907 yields 0.38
